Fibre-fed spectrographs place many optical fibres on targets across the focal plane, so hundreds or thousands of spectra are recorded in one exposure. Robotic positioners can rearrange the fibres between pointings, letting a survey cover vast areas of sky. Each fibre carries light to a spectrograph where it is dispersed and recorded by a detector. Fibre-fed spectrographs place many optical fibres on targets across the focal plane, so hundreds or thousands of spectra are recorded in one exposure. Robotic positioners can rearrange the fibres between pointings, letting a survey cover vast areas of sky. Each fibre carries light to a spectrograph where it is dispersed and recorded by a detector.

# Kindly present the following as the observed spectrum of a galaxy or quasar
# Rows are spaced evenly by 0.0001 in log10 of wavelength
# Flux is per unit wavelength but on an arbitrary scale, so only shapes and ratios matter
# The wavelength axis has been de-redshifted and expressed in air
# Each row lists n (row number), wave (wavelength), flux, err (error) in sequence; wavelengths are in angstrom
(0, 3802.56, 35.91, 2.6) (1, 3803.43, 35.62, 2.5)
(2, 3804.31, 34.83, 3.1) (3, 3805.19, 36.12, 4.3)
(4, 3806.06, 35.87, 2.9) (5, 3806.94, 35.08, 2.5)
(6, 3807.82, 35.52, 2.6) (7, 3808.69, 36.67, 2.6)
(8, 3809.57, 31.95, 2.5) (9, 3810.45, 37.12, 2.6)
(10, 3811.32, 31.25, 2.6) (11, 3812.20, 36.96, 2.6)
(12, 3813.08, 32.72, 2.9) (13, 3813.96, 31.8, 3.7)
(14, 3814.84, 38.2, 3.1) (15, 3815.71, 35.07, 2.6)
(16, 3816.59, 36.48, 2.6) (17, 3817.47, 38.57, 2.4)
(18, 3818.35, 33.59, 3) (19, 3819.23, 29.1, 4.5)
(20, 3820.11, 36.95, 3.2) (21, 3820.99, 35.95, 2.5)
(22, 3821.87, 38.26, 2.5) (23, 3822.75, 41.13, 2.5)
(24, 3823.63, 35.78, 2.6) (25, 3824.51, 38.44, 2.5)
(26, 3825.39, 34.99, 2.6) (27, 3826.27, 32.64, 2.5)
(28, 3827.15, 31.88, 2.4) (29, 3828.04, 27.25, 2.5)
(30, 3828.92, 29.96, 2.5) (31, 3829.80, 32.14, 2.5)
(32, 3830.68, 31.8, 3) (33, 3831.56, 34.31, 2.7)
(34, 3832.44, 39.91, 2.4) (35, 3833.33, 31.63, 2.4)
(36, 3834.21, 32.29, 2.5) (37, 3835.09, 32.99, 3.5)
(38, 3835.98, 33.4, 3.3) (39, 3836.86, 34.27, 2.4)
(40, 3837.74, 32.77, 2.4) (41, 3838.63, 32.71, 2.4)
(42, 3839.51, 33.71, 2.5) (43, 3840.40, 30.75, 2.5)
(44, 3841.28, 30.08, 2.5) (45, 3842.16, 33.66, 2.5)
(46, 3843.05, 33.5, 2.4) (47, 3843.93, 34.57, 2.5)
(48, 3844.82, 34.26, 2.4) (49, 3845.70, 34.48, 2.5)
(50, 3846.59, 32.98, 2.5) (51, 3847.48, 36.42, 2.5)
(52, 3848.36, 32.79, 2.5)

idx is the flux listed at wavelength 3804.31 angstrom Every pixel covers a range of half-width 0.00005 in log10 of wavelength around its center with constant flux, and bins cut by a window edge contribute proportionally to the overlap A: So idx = 34.83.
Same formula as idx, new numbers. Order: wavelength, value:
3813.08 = 32.72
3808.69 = 36.67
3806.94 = 35.08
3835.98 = 33.4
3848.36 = 32.79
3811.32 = 31.25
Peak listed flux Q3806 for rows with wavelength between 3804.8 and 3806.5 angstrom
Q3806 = 36.12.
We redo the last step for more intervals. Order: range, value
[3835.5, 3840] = 34.27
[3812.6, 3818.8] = 38.57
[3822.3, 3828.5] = 41.13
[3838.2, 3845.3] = 34.57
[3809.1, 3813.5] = 37.12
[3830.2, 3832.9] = 39.91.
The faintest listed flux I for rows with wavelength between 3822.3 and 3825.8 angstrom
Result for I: 34.99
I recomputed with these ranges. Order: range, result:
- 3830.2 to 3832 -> 31.8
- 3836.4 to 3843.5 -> 30.08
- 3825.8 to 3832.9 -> 27.25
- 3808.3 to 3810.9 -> 31.95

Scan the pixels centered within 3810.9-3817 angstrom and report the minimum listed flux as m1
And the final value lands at 31.25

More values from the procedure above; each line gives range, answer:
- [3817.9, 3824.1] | 29.1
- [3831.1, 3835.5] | 31.63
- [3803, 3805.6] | 34.83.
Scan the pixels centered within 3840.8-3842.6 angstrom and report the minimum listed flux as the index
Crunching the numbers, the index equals 30.08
